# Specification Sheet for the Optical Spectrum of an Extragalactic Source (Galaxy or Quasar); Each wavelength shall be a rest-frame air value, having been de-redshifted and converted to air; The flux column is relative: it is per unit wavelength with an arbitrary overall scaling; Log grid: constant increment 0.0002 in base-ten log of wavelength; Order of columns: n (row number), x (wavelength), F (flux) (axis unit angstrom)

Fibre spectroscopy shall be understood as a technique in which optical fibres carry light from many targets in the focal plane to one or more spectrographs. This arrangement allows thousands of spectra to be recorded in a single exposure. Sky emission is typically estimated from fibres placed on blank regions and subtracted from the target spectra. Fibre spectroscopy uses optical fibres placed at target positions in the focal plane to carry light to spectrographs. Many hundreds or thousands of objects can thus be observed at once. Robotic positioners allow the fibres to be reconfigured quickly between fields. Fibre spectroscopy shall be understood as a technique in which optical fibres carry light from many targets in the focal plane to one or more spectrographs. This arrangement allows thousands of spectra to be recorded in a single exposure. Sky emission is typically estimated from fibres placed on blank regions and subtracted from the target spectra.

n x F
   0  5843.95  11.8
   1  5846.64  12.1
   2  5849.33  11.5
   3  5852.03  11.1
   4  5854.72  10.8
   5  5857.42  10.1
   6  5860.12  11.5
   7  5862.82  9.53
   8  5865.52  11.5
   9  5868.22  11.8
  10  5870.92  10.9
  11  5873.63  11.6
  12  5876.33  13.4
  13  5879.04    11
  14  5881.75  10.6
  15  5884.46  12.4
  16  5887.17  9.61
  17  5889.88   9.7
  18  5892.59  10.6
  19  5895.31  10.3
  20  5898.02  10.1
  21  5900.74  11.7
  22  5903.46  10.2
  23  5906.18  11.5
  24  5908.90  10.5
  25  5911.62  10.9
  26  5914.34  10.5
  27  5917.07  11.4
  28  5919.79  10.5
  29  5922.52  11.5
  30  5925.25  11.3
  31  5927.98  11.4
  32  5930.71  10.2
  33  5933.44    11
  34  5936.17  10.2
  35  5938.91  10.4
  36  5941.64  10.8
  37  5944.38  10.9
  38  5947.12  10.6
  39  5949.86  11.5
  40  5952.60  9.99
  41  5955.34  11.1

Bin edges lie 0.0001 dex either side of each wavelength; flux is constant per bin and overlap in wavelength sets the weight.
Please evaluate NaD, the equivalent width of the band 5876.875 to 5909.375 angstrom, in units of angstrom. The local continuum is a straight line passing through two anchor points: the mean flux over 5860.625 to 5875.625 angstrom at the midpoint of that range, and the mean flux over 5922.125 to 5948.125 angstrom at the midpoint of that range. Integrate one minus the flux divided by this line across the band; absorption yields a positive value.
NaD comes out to 0.9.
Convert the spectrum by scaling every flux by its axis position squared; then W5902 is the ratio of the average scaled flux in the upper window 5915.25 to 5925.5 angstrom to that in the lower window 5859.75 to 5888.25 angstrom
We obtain 1.0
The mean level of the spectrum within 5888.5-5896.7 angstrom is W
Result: 10.2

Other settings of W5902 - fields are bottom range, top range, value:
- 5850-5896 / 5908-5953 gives 1.00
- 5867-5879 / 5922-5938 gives 0.94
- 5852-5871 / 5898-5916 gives 1.01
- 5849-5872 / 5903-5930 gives 1.02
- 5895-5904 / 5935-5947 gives 1.01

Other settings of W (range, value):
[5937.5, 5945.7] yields 10.7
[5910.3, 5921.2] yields 10.8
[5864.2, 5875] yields 11.5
